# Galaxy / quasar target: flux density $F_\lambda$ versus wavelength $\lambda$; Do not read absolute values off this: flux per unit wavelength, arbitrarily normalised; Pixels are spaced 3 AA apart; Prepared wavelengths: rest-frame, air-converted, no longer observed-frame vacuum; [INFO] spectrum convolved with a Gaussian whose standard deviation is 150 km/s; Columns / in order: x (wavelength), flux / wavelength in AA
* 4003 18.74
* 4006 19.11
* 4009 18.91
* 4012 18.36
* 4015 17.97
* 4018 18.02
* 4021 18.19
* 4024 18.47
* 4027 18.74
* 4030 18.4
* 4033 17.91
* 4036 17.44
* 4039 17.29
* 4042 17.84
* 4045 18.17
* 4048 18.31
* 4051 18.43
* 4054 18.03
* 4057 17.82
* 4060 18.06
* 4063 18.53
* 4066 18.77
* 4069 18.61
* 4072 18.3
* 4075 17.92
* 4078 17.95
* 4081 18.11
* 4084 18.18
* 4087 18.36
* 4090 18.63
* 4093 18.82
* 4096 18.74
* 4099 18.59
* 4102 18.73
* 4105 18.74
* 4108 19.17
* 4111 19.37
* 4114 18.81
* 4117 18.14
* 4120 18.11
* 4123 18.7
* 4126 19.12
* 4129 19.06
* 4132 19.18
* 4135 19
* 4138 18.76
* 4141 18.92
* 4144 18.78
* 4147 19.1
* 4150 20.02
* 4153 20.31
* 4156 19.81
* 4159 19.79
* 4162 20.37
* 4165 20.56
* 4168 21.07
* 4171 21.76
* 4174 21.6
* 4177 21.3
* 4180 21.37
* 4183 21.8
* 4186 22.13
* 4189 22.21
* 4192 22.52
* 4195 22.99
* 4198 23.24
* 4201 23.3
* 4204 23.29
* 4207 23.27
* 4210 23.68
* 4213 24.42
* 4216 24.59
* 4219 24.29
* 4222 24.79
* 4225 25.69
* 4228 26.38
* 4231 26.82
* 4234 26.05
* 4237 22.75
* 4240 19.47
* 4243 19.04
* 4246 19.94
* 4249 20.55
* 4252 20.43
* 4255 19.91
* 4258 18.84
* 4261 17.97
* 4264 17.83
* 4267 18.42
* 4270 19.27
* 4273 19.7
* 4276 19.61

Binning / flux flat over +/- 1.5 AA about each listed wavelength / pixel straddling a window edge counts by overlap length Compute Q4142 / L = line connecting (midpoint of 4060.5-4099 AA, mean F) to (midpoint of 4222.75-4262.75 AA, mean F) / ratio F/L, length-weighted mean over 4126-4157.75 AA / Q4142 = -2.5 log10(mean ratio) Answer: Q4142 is 0.02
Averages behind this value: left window 18.4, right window 21.9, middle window 19.3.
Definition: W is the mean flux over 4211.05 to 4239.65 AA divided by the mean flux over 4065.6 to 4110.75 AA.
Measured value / 1.34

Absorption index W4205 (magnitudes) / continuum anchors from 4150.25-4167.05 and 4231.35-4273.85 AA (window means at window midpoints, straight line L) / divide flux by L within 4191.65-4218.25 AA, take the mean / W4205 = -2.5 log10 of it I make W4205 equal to -0.17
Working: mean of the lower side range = 20.2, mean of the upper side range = 20.2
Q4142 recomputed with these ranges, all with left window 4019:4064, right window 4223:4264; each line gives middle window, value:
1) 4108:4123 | 0.04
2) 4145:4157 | 0.02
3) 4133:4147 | 0.05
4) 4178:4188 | -0.06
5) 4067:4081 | 0.03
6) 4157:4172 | -0.02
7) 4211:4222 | -0.15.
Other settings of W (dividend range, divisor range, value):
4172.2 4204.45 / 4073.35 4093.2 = 1.22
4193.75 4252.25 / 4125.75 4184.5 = 1.16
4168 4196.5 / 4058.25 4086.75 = 1.20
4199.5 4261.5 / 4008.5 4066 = 1.25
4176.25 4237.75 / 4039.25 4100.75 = 1.30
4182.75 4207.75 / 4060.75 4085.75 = 1.25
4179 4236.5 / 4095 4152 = 1.26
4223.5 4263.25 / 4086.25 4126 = 1.16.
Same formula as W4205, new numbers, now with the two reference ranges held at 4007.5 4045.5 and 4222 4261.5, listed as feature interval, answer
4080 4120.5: 0.05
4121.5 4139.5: 0.06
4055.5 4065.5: 0.03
